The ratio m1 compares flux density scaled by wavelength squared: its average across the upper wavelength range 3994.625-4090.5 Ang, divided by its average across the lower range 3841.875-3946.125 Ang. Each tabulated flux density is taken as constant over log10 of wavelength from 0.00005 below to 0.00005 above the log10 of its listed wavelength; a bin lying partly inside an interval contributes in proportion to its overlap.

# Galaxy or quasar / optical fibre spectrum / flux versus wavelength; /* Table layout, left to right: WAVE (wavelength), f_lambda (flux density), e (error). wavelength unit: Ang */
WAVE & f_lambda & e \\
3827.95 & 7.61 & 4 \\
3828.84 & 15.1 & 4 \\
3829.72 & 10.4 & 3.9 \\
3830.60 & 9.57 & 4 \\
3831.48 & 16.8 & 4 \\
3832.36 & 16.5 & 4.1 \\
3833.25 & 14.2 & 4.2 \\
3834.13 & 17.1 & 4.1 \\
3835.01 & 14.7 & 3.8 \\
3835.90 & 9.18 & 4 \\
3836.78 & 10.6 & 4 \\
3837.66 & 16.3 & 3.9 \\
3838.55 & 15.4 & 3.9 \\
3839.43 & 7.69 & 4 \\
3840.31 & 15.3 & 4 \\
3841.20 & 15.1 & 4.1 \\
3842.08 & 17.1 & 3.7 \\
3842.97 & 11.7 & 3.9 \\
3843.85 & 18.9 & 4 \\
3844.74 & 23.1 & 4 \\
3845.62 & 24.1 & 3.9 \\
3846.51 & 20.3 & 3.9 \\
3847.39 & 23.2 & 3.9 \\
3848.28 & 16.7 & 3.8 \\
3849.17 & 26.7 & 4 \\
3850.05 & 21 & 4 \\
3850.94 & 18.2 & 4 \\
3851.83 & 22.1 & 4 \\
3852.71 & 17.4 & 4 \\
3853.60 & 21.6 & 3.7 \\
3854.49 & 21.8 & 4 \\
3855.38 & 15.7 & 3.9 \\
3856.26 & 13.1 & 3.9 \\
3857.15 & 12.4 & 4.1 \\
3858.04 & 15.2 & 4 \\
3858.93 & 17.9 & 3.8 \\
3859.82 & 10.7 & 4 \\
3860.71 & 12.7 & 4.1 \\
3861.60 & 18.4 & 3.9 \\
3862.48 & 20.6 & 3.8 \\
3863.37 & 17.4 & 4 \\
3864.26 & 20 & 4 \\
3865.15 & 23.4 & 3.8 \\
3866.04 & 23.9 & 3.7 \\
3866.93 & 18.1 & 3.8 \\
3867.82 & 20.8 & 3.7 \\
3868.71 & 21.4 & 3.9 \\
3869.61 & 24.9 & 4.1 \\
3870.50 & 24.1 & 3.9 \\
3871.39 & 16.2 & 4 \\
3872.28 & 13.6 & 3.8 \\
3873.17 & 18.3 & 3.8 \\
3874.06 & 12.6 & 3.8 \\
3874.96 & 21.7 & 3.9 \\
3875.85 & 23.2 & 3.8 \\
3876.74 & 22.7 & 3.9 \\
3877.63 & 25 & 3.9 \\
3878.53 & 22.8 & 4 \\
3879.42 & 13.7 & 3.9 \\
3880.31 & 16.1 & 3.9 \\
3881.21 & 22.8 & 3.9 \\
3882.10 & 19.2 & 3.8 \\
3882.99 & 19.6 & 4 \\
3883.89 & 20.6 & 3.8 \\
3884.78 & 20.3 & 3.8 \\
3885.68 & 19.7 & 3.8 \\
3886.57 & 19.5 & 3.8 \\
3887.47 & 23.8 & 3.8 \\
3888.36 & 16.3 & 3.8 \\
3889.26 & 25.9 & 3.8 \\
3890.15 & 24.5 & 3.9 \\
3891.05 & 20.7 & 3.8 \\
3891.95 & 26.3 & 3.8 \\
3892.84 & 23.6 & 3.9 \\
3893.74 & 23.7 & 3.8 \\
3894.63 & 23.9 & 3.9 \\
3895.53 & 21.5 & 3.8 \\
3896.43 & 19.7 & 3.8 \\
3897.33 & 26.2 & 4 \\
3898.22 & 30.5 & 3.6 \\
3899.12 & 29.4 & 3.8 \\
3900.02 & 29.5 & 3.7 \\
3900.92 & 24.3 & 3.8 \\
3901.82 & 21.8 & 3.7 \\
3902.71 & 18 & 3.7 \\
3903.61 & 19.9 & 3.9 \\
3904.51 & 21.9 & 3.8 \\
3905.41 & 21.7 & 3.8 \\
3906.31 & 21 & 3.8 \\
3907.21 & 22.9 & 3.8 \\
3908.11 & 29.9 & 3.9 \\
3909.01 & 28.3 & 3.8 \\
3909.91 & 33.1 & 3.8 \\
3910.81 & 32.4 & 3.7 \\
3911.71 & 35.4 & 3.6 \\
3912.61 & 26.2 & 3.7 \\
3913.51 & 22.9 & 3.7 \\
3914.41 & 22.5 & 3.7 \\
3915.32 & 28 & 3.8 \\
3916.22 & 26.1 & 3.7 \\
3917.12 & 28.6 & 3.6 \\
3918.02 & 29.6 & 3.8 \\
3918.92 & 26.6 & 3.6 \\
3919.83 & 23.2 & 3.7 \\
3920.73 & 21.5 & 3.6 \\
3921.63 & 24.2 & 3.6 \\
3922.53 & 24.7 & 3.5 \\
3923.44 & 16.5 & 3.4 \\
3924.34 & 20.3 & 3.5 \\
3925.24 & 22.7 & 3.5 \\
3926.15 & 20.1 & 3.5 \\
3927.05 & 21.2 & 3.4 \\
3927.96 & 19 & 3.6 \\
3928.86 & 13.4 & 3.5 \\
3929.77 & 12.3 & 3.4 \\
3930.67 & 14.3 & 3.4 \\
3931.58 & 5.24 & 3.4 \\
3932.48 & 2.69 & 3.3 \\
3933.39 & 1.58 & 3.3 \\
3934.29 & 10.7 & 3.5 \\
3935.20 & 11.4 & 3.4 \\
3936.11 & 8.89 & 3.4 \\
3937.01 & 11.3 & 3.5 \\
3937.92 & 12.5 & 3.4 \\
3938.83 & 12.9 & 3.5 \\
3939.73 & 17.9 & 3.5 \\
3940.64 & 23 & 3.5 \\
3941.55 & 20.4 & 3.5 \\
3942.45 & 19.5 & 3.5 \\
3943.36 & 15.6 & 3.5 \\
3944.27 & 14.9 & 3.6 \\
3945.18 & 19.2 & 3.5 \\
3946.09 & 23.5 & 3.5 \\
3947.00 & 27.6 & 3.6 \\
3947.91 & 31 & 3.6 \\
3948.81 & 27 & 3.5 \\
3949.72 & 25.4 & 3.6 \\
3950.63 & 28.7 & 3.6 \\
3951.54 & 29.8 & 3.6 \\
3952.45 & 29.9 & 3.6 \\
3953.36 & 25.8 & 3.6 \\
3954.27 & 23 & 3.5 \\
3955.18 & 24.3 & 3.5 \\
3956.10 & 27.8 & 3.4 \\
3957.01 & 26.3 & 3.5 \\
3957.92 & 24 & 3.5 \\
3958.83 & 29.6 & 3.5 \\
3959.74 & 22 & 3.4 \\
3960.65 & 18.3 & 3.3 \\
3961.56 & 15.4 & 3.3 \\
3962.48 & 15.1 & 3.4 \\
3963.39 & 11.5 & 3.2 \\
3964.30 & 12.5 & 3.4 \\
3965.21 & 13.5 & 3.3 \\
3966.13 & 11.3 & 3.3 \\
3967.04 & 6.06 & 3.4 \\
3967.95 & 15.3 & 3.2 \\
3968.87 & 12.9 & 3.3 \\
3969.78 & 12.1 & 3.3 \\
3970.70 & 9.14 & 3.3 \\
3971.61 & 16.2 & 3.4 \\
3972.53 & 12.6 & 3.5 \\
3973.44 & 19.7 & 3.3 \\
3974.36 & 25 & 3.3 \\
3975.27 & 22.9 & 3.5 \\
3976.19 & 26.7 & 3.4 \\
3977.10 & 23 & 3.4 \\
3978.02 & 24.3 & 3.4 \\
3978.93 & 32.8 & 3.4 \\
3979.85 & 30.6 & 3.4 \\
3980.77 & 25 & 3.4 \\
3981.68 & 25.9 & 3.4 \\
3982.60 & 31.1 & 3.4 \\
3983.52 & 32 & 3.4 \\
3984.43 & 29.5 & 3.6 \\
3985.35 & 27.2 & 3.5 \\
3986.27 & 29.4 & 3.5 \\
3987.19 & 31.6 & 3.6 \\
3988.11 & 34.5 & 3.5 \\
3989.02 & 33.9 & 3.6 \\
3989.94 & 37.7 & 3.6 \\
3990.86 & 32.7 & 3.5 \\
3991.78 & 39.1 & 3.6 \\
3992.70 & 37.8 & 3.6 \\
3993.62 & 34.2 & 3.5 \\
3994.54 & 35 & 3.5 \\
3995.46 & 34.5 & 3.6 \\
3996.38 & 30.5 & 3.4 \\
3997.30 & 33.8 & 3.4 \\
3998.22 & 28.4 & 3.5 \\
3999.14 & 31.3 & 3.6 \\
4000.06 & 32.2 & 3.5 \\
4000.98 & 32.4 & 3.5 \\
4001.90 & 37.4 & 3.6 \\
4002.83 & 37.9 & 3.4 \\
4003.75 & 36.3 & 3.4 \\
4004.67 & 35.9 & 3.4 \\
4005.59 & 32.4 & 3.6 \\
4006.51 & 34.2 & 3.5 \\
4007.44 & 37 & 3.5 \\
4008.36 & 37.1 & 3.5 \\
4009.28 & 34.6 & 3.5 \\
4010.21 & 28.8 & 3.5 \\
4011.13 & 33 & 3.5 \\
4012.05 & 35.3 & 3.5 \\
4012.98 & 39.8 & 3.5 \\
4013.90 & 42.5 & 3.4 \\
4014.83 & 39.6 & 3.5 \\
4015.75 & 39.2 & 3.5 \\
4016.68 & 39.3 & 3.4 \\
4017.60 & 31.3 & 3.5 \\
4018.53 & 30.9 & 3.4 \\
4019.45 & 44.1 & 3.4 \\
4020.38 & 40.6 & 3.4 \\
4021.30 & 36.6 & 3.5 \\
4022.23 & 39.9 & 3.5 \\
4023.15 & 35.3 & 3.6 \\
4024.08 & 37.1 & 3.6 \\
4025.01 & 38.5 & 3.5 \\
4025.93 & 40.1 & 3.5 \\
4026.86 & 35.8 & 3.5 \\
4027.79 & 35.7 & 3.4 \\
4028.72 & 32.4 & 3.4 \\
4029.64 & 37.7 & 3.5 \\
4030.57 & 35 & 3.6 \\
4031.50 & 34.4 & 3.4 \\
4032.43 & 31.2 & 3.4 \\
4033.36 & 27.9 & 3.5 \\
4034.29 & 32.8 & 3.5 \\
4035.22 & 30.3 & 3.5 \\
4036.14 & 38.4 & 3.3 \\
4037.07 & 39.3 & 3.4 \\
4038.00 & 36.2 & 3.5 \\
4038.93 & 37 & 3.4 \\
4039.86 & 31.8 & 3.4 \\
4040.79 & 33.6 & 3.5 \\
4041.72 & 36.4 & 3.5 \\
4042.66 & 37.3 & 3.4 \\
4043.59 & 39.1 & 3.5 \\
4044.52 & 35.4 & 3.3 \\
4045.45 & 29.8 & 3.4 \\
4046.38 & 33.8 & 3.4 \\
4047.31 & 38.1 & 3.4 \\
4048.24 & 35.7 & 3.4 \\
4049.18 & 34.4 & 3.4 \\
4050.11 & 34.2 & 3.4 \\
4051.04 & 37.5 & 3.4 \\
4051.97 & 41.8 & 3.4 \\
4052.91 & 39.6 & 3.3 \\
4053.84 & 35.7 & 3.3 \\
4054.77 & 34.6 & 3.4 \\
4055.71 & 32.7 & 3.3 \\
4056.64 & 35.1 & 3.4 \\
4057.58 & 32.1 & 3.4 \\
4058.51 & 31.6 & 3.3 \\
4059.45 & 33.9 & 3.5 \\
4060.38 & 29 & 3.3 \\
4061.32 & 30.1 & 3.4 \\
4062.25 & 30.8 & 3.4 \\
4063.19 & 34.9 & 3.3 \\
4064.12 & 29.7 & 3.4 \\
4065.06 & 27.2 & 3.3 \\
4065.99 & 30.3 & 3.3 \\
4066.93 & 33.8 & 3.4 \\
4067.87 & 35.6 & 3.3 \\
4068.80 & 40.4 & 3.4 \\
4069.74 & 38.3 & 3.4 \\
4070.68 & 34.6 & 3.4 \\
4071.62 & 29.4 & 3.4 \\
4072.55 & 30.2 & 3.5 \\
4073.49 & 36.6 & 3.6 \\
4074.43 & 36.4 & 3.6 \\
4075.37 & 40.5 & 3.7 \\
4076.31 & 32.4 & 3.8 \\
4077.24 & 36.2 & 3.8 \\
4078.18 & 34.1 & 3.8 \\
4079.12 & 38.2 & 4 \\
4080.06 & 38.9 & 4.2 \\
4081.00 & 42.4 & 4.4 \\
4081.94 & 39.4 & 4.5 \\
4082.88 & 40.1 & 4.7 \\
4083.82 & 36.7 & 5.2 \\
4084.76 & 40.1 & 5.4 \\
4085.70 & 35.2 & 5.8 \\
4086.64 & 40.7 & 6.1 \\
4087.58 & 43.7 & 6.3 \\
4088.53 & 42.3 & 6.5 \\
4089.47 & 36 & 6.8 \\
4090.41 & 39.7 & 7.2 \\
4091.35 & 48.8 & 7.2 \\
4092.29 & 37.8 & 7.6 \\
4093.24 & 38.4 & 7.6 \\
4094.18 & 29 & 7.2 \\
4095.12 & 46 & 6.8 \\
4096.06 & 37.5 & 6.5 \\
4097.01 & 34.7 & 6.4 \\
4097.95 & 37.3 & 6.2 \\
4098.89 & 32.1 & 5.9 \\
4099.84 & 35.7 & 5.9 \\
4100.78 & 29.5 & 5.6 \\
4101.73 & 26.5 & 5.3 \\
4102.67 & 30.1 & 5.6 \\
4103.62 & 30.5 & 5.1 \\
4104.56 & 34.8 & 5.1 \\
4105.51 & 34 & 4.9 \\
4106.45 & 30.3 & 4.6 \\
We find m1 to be 1.9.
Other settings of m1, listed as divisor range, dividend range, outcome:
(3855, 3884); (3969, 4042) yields 1.86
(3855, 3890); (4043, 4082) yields 2.00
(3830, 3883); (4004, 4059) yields 2.17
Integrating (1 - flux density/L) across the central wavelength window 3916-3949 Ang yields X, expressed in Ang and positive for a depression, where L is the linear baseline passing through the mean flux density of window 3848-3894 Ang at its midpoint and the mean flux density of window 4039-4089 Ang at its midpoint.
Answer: 8.6 Ang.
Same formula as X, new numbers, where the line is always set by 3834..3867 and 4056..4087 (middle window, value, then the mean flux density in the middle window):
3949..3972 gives 5.7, 19.5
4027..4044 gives -1.4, 34.8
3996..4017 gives -3.7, 35.2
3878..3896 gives -0.7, 21.2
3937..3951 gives 2.3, 20.9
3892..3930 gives -3.2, 24.1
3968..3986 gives 3.0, 23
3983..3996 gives -2.3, 33.5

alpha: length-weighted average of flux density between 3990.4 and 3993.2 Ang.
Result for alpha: 36.5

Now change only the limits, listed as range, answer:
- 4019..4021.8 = 40.4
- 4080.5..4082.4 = 40.9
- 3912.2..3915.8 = 24.9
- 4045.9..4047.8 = 36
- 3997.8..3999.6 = 29.9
